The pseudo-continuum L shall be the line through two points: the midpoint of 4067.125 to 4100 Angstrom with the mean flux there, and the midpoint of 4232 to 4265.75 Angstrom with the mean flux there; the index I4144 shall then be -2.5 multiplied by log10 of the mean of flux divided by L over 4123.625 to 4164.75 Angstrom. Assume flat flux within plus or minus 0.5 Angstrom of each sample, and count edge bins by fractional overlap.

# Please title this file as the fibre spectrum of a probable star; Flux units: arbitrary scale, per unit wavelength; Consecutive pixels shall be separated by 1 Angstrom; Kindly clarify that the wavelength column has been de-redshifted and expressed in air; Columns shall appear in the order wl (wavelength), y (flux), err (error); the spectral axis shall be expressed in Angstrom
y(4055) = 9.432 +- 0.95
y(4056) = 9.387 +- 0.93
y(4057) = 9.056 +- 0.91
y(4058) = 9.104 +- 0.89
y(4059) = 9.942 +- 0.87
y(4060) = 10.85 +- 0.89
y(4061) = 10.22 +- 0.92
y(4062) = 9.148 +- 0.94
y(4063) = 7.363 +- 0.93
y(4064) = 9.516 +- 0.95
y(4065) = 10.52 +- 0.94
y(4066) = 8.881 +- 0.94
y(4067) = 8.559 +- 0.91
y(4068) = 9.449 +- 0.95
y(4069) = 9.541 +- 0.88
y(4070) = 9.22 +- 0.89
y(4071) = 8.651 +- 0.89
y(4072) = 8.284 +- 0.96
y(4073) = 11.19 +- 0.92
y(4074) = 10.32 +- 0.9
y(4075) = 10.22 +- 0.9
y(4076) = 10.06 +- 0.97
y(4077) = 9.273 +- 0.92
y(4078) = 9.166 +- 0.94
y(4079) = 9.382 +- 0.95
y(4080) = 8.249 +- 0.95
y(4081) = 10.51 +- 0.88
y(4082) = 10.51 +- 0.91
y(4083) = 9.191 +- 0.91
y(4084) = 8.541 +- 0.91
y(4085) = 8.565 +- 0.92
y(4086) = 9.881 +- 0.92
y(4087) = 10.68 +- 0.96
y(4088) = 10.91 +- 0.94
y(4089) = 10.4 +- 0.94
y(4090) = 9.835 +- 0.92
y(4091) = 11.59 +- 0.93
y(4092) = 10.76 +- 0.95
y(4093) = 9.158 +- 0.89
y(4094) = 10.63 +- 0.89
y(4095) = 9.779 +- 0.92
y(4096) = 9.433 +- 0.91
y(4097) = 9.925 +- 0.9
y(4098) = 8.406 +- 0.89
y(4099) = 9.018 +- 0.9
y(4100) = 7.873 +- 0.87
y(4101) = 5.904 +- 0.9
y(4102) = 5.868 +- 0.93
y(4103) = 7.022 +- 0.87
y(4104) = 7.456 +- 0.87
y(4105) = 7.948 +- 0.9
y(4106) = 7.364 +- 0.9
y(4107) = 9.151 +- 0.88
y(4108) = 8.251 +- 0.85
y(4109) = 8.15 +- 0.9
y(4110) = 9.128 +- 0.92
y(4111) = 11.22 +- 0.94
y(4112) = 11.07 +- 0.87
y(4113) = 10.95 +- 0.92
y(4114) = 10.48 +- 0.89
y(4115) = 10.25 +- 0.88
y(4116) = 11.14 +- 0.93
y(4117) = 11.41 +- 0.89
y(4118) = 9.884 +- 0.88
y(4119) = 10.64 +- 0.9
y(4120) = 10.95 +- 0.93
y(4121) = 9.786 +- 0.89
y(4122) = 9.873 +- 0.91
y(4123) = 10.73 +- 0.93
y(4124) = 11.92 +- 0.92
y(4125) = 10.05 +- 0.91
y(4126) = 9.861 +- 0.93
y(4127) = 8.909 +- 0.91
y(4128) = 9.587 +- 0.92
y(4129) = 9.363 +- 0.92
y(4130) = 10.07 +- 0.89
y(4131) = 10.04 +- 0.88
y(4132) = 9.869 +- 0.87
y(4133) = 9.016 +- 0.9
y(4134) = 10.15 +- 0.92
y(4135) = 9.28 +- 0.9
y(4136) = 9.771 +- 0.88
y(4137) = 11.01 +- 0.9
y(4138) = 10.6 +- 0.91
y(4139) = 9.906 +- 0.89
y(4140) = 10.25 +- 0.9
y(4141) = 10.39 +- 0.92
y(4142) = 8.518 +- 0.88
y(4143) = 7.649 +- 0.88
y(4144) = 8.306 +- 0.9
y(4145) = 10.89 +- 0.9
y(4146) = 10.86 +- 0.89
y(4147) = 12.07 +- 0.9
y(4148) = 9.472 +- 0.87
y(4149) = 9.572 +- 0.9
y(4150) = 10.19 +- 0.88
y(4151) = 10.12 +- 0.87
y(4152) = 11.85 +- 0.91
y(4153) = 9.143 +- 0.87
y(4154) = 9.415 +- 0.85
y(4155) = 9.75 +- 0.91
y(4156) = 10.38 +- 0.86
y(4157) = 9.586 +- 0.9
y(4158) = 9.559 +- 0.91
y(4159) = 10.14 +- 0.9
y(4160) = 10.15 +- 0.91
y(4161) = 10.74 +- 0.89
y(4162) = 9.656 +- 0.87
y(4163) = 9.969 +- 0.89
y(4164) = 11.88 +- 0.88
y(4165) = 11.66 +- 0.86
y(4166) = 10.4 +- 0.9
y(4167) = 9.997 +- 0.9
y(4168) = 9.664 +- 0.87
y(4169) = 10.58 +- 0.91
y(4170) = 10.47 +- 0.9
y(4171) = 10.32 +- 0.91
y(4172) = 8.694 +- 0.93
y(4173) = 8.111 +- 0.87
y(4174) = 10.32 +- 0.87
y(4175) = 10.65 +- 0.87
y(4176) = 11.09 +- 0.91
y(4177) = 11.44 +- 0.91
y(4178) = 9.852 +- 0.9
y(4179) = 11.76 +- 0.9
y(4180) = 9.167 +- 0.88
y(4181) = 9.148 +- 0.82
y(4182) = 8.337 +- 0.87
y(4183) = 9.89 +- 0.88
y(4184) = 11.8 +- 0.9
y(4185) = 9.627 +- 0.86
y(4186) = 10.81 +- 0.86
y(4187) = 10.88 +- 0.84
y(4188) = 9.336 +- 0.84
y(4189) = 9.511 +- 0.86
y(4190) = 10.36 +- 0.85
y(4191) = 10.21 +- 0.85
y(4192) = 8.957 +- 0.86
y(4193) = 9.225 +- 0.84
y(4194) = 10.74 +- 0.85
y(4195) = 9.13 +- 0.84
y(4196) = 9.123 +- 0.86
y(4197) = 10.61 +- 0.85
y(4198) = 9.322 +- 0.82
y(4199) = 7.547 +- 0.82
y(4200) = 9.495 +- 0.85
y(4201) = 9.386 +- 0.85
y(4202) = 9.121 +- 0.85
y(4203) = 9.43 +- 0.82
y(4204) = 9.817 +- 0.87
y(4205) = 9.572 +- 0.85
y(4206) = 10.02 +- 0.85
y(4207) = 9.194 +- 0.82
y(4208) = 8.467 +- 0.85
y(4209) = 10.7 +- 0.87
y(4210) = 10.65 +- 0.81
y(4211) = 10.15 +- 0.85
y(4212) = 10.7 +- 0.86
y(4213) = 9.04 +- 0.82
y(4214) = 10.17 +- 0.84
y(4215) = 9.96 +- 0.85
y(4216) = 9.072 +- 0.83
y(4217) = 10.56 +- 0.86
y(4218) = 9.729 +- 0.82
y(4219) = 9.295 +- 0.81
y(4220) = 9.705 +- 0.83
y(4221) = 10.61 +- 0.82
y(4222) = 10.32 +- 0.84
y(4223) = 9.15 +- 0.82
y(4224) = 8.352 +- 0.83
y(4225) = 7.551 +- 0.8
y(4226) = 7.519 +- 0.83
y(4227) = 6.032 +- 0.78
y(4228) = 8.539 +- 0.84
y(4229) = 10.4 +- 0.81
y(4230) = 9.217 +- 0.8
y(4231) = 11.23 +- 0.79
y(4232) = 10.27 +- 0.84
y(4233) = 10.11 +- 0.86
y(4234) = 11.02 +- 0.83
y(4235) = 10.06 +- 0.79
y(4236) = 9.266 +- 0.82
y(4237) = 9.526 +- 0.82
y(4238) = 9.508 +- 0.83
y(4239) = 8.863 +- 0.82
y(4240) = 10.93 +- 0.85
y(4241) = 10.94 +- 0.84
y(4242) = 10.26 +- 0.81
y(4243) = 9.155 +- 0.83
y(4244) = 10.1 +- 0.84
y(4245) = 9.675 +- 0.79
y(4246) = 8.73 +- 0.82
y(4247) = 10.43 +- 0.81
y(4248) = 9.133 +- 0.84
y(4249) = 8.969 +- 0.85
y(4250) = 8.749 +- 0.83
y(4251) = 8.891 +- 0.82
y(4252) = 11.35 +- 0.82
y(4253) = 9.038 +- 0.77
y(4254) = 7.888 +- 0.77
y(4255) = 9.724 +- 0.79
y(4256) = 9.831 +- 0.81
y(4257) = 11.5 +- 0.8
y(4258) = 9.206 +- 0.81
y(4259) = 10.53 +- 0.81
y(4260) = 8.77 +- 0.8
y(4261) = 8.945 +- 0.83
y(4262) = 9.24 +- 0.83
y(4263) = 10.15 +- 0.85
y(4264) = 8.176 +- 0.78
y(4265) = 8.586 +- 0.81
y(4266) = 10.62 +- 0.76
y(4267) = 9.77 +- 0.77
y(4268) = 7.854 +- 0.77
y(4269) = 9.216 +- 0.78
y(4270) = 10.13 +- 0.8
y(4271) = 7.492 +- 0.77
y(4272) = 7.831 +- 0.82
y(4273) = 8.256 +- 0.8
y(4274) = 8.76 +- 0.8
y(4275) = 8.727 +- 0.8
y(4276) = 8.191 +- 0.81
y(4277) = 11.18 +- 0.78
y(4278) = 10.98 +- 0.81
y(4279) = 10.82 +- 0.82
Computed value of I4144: -0.04 mag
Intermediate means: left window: 9.67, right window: 9.63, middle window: 10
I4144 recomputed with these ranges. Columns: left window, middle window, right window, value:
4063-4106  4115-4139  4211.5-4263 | -0.09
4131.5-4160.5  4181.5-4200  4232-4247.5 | 0.02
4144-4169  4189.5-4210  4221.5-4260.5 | 0.04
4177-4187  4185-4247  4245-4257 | 0.02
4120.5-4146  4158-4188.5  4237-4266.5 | -0.05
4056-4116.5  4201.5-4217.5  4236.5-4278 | -0.04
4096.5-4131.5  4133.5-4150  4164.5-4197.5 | -0.03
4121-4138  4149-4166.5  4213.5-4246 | -0.04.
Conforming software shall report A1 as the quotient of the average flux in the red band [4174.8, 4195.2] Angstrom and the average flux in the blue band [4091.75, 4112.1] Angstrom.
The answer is 1.2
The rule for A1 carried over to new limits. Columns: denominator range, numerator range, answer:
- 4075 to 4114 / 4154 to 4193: 1.09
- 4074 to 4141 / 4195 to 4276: 0.98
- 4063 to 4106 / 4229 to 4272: 1.04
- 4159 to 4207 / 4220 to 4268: 0.95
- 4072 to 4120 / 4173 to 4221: 1.04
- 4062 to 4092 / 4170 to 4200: 1.03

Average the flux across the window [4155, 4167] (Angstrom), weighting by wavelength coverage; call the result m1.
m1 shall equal 10.3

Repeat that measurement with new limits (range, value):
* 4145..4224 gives 9.96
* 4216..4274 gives 9.41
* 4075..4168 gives 9.77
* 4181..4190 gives 9.99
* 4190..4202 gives 9.46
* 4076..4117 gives 9.36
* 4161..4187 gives 10.2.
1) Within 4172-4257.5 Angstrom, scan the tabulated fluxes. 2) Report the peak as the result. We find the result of 11.8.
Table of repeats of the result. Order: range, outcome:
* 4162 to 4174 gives 11.88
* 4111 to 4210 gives 12.07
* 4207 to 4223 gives 10.7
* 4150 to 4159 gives 11.85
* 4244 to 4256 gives 11.35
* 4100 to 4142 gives 11.92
